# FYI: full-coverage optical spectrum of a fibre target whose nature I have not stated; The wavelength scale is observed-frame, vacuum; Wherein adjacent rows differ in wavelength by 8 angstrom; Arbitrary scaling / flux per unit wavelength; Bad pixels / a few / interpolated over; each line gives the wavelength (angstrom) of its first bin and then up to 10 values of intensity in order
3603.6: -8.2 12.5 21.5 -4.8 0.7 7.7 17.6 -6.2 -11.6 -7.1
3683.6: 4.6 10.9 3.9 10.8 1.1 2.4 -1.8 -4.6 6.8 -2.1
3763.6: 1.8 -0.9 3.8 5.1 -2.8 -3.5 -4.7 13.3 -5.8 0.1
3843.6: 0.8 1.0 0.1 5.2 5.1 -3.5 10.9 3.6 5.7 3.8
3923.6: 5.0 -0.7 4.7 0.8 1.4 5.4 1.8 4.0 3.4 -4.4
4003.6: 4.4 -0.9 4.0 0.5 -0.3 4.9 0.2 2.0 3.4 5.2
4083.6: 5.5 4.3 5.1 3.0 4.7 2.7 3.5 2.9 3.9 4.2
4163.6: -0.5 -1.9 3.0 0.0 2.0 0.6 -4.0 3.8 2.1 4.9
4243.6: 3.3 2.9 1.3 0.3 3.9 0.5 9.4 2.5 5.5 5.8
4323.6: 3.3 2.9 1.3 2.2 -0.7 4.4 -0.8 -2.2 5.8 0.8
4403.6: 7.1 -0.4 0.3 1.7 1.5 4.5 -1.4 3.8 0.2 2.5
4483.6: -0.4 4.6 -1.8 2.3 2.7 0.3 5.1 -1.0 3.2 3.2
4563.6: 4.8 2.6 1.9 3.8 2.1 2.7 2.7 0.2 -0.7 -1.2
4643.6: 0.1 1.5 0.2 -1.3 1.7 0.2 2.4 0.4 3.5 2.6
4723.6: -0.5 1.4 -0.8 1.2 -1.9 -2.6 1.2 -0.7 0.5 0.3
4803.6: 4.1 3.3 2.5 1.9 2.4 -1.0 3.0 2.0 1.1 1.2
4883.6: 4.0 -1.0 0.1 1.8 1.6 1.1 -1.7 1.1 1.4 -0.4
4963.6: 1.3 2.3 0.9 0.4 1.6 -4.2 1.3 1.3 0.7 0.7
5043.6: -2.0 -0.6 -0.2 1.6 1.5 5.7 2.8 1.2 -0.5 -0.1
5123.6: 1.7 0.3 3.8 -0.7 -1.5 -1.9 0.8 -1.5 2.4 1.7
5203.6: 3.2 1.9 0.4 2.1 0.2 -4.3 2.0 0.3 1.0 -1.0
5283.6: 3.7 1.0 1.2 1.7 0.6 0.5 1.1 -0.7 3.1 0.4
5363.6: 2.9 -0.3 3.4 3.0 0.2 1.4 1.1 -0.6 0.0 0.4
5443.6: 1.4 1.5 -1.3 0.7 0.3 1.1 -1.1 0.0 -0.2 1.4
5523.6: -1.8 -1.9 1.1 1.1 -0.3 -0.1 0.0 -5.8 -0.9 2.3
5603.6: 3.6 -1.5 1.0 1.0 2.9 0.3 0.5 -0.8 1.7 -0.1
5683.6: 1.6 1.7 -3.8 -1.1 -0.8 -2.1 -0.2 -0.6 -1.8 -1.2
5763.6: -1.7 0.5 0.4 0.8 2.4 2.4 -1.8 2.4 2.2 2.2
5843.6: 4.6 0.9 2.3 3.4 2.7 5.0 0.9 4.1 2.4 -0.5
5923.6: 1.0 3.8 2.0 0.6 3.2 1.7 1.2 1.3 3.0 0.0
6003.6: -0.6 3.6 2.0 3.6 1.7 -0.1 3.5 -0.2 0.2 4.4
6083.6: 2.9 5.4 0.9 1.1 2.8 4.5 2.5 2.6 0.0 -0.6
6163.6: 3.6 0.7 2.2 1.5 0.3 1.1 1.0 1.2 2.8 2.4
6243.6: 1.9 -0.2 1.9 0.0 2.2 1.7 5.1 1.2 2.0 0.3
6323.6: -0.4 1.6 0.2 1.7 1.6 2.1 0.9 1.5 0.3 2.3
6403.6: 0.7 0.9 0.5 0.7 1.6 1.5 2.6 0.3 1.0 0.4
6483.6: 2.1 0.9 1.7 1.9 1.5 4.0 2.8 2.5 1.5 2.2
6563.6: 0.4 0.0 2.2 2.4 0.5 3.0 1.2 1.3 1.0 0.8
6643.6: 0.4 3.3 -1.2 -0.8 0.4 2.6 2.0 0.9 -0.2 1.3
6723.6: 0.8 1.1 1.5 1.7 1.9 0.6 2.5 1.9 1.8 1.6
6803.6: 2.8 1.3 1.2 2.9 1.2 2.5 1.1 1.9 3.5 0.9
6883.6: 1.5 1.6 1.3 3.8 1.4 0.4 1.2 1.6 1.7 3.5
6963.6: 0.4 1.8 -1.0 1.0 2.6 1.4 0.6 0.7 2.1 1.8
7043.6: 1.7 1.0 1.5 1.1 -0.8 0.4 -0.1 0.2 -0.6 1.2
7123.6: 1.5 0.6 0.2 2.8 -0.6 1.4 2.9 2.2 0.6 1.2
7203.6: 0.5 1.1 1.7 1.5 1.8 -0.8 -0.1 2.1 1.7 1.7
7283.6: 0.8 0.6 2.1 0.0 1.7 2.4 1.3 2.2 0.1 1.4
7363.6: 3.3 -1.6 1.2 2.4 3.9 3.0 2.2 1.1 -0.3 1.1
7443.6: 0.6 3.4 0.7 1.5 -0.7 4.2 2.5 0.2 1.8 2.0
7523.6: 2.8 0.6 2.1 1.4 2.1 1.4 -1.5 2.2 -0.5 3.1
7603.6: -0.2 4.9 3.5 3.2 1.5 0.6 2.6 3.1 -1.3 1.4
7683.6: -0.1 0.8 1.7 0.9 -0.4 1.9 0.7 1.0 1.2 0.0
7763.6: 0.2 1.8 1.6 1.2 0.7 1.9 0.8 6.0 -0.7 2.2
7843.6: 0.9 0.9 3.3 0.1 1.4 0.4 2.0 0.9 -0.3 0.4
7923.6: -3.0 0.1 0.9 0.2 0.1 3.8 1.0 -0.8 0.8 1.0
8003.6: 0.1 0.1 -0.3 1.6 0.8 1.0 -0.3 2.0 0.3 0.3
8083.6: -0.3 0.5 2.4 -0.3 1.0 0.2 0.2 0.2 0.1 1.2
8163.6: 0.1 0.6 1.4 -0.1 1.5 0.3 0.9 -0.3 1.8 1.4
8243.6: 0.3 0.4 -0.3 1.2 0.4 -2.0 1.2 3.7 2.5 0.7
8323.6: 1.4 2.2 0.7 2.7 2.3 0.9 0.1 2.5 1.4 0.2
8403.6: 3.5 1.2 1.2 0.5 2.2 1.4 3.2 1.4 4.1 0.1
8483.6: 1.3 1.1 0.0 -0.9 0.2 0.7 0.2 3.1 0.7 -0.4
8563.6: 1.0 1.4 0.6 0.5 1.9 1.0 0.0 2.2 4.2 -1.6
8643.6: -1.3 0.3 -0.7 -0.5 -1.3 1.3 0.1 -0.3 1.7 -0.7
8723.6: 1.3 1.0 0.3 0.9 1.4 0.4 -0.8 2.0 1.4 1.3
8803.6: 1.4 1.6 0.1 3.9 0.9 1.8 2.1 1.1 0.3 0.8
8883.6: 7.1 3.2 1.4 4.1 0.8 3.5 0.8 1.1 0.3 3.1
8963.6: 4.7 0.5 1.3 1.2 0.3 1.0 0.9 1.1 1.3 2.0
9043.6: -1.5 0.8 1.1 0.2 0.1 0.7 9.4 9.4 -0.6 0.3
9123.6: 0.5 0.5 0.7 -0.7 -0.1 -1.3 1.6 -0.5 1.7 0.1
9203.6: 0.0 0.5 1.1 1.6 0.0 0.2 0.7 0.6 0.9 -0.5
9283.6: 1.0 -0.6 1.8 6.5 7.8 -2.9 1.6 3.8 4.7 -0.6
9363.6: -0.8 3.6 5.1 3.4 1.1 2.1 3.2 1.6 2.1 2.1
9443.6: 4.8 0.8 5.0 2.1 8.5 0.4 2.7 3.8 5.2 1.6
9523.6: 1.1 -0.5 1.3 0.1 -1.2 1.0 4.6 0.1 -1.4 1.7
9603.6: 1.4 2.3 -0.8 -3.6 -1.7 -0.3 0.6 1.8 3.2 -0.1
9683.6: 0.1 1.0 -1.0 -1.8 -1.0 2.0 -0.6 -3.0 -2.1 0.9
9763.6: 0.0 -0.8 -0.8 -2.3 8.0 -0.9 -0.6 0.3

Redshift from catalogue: 1.44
